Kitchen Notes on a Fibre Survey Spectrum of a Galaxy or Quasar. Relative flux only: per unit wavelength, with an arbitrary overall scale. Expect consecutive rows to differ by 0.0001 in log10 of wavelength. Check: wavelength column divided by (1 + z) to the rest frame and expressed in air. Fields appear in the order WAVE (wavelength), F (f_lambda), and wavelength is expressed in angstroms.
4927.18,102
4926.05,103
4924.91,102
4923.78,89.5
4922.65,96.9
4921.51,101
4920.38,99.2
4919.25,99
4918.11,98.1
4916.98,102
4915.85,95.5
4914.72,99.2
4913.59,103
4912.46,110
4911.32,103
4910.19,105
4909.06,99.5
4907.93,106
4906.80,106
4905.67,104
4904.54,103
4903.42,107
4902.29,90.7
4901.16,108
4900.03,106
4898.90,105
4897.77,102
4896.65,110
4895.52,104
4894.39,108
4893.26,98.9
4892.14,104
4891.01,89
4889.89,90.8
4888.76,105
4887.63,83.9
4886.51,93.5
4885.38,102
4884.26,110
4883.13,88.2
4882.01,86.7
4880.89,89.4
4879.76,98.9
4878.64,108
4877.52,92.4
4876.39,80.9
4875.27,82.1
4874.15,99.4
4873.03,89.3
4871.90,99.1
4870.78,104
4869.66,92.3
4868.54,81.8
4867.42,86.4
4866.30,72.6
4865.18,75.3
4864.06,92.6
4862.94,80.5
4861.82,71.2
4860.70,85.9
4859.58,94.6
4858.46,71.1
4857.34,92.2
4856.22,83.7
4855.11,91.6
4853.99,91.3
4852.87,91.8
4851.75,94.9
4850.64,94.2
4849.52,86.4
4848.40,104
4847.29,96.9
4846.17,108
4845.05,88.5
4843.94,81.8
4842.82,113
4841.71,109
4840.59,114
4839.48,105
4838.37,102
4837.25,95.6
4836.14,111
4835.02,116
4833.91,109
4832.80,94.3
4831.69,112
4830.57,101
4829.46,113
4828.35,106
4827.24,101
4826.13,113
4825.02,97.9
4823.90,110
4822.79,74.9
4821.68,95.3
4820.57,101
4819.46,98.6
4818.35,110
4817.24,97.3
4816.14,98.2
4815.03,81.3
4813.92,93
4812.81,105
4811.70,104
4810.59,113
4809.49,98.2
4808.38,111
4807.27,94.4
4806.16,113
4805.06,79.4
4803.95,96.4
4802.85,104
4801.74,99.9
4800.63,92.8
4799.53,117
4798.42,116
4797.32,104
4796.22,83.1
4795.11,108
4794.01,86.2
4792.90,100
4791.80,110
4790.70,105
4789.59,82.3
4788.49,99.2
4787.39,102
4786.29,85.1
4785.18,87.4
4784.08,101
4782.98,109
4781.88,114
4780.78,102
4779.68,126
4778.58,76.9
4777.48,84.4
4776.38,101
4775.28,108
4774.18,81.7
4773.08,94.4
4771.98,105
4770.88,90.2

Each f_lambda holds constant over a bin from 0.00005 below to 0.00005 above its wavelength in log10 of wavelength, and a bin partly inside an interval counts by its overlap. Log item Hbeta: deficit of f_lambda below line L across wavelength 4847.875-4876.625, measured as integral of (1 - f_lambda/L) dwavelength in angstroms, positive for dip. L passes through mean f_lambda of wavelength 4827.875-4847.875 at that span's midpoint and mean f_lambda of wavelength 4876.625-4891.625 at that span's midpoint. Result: 3.24 angstroms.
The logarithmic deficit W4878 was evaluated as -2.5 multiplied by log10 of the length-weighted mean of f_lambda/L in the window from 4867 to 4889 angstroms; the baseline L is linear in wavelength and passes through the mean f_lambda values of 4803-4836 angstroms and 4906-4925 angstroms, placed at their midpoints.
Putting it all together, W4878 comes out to 0.08 mag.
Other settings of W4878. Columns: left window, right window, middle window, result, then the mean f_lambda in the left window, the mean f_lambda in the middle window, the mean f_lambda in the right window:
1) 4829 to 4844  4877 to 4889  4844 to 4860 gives 0.12 mag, 106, 91.7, 96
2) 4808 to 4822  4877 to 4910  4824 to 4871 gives 0.05 mag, 100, 95.9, 100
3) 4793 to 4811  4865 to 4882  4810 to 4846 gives -0.06 mag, 101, 102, 90.4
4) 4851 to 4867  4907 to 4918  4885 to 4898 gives -0.04 mag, 85.1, 99.1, 103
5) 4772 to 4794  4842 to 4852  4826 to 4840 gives -0.09 mag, 98.2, 106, 96.8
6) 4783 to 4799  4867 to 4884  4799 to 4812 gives -0.05 mag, 98.2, 102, 92.3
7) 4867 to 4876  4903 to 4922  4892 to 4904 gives -0.06 mag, 91.7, 104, 102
